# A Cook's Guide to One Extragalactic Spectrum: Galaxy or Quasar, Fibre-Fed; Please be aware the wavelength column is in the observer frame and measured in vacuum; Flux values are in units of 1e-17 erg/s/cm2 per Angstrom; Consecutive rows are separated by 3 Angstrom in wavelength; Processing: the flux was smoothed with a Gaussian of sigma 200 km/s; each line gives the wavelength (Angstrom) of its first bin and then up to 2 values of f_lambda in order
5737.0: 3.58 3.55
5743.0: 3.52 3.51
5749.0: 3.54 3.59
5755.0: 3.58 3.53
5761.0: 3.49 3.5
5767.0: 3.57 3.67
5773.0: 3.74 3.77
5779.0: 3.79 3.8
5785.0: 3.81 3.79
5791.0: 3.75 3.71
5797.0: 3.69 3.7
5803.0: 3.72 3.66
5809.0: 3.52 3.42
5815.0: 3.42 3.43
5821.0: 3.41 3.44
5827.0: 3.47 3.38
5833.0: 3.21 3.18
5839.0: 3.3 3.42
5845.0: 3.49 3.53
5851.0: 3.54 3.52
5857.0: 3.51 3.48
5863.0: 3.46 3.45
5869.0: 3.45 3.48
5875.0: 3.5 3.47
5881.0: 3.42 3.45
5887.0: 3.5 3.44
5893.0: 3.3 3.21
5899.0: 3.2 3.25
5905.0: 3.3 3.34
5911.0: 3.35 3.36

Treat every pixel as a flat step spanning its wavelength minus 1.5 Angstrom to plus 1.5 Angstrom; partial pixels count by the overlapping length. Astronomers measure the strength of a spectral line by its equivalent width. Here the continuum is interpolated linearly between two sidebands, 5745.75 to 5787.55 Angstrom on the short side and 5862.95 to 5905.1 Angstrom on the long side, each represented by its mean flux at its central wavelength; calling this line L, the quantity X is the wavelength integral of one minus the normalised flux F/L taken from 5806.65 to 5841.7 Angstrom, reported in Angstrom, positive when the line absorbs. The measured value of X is 1.3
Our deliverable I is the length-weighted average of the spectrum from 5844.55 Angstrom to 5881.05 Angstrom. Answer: 3.49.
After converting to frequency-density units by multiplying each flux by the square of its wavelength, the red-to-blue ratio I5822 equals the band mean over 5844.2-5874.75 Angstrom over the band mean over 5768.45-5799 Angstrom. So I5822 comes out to 0.96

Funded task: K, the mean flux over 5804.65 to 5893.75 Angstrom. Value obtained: 3.44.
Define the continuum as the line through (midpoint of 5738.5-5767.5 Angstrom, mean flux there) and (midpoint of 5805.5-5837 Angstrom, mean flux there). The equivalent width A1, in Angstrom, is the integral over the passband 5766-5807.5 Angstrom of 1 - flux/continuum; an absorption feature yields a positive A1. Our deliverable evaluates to -3.05 Angstrom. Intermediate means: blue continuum 3.54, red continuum 3.41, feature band 3.73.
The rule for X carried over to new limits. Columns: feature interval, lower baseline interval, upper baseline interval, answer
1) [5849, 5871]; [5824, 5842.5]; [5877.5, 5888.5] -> -0.57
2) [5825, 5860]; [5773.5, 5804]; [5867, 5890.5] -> 1.59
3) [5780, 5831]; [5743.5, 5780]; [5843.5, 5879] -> -0.66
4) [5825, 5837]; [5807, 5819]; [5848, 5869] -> 0.52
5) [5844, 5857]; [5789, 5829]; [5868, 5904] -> -0.19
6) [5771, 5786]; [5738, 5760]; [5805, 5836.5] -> -1.23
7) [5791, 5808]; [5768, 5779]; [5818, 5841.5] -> -0.68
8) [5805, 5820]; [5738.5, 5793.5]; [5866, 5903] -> 0.26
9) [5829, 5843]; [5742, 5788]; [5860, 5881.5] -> 0.91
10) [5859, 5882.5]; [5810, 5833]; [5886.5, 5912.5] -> -0.79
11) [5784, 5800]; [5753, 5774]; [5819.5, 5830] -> -1.06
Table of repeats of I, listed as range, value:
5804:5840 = 3.41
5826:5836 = 3.32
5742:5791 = 3.64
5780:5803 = 3.75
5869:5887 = 3.47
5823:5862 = 3.42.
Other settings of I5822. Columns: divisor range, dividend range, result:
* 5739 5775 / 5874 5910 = 0.99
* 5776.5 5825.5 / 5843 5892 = 0.98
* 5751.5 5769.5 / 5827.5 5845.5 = 0.96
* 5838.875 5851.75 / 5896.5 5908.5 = 0.96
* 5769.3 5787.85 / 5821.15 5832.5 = 0.92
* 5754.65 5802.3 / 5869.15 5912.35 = 0.95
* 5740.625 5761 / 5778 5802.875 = 1.07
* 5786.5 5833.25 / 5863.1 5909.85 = 0.98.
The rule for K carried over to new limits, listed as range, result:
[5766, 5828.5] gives 3.63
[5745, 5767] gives 3.54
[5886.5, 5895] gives 3.39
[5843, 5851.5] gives 3.51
